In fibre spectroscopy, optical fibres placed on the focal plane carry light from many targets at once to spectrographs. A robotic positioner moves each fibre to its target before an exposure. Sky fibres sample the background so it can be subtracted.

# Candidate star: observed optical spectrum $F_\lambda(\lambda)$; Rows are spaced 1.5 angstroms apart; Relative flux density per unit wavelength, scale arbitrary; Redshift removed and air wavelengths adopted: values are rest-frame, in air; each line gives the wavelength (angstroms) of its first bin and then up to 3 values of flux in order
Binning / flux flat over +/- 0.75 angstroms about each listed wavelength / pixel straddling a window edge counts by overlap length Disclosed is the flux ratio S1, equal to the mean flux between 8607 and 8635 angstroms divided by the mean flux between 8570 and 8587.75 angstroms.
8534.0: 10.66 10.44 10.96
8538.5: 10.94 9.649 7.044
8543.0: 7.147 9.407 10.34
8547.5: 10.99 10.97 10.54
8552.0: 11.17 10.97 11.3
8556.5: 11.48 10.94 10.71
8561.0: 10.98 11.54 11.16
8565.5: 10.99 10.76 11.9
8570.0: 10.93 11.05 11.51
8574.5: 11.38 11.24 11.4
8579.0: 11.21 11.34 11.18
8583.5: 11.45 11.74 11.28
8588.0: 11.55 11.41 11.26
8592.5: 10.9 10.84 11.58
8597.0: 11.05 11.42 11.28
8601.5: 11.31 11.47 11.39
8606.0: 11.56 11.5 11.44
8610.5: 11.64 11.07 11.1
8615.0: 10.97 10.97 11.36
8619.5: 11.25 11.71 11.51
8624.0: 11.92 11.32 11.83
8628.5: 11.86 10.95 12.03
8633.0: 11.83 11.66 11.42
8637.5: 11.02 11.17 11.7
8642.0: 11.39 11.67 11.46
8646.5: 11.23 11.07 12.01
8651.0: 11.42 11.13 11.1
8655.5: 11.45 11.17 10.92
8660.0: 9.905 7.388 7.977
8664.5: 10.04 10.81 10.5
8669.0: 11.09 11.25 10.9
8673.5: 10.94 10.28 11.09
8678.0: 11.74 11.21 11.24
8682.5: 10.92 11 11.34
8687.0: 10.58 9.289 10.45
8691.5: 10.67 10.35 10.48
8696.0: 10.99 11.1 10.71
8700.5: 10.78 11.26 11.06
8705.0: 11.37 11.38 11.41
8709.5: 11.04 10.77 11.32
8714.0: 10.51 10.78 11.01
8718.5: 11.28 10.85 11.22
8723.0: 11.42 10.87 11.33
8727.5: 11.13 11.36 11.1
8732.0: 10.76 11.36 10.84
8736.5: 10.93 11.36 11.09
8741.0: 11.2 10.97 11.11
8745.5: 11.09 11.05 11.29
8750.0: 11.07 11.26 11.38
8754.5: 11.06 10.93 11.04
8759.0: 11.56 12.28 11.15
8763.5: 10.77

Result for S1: 1.01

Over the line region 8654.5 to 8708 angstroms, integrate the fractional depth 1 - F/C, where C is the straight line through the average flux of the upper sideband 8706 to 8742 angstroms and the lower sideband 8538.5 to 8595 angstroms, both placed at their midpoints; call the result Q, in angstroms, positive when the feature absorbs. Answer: 1.7 angstroms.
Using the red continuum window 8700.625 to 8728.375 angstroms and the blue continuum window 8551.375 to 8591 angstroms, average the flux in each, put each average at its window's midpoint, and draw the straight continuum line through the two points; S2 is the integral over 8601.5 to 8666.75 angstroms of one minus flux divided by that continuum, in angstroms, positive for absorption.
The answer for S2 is 0.2 angstroms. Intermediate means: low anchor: 11.3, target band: 11.2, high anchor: 11.1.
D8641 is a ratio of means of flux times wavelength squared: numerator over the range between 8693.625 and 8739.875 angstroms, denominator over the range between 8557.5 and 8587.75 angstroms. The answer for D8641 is 1.02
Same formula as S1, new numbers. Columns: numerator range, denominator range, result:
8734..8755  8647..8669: 1.06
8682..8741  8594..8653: 0.96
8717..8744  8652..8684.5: 1.05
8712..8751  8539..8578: 1.04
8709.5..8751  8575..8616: 0.98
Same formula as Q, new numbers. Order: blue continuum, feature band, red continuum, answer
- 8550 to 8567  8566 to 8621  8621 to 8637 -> 0.2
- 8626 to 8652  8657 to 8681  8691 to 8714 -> 1.7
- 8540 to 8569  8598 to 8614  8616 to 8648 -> -0.3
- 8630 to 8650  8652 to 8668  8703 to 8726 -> 1.7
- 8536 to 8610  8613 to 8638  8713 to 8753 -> -1.0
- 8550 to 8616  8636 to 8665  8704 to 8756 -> 0.9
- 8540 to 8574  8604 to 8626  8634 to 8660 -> -0.6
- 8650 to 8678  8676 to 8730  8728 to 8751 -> -0.7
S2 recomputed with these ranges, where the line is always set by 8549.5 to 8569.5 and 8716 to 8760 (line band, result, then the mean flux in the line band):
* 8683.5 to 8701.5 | 0.78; 10.6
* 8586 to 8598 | -0.13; 11.2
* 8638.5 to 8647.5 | -0.25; 11.4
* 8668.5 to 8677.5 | 0.15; 10.9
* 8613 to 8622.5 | -0.12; 11.3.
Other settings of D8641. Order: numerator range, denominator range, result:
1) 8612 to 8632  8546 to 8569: 1.05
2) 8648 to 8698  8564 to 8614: 0.96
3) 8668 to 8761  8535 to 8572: 1.08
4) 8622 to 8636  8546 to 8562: 1.08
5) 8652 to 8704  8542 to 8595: 1.00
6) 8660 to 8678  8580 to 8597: 0.92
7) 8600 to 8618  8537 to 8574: 1.08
